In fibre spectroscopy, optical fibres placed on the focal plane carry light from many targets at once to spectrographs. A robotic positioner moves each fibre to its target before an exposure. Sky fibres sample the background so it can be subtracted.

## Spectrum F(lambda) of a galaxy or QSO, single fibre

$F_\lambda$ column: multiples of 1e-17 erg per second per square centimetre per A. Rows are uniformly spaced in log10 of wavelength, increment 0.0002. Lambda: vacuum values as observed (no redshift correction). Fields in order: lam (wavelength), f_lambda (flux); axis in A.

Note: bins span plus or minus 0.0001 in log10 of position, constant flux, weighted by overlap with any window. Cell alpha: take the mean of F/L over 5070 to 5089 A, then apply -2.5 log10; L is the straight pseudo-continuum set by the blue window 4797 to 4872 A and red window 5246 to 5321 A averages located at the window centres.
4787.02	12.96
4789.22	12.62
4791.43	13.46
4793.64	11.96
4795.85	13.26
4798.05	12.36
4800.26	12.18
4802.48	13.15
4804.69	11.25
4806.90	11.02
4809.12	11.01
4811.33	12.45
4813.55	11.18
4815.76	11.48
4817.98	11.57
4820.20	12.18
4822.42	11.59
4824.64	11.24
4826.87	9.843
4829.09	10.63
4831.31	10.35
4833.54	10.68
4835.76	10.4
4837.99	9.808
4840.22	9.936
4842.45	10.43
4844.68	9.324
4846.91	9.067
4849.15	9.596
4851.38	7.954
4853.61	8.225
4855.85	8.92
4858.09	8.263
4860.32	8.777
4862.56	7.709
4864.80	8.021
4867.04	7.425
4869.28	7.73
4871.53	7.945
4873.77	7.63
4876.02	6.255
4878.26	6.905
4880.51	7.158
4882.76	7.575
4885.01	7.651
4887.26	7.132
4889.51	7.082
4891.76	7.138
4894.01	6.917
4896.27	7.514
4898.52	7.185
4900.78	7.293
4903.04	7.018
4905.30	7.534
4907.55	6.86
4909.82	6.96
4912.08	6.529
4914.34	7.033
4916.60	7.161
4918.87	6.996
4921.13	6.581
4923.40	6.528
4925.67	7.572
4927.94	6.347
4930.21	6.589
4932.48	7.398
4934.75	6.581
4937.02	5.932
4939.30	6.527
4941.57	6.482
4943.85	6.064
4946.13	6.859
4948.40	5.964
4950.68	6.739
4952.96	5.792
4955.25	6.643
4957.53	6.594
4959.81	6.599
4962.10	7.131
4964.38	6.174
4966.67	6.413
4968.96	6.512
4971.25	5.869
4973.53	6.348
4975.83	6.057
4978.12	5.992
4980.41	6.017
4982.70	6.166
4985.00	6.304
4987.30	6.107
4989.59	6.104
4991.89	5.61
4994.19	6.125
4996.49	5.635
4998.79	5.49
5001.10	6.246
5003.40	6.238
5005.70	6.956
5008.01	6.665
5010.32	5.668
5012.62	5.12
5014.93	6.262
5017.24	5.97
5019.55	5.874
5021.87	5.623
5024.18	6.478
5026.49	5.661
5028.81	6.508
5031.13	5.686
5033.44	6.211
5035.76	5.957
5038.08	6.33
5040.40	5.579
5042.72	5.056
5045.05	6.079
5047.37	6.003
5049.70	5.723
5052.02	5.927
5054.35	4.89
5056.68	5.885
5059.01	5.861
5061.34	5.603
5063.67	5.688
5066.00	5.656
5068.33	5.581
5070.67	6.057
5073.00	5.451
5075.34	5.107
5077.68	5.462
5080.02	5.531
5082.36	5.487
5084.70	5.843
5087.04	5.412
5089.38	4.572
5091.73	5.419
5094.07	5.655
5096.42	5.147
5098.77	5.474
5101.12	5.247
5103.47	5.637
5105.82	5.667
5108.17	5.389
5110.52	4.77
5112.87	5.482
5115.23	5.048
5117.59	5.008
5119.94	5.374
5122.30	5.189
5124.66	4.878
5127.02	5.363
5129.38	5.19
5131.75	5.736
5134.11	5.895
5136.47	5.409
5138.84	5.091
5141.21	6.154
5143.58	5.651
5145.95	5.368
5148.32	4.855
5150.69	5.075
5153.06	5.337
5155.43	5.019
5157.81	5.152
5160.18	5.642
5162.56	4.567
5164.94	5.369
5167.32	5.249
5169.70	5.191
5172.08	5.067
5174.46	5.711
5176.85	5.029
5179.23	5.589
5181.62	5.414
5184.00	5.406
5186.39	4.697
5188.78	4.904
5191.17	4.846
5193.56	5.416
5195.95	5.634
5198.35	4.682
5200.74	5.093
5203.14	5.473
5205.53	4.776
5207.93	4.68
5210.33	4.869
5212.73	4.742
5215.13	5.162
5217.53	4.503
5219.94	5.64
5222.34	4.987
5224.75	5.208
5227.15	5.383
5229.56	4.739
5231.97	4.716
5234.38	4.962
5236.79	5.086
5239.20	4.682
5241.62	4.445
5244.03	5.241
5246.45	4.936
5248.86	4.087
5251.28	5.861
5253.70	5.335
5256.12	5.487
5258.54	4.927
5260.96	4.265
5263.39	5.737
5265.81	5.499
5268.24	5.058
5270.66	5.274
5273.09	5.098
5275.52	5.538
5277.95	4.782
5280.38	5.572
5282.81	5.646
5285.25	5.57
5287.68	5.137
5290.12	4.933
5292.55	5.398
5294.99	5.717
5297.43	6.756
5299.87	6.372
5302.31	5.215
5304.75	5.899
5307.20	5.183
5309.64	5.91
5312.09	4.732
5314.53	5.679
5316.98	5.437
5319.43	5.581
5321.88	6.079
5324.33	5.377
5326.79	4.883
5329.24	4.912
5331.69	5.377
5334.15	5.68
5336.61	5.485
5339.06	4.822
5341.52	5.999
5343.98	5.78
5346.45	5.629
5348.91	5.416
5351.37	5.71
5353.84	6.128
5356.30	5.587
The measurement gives 0.34 mag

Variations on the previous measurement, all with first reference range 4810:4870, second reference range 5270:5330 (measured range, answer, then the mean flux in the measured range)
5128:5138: 0.262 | 5.54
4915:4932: 0.300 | 6.85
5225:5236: 0.226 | 4.98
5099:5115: 0.336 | 5.35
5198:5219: 0.279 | 4.9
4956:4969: 0.299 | 6.58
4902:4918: 0.290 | 7.01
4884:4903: 0.276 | 7.22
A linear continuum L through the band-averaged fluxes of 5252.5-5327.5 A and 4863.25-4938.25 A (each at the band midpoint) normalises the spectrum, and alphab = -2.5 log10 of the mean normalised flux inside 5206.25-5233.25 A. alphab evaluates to 0.16 mag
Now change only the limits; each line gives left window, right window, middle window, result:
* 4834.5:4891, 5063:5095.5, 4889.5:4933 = 0.10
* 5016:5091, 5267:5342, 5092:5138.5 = 0.06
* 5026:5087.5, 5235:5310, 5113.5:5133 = 0.07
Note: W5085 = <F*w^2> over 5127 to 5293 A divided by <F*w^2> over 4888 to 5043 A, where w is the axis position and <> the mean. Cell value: 0.9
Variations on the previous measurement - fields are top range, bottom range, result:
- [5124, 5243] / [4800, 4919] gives 0.66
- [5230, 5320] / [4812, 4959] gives 0.77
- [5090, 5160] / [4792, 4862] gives 0.57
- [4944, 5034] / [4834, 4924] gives 0.82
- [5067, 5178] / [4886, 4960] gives 0.85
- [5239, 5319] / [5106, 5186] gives 1.06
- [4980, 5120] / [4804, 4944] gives 0.73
